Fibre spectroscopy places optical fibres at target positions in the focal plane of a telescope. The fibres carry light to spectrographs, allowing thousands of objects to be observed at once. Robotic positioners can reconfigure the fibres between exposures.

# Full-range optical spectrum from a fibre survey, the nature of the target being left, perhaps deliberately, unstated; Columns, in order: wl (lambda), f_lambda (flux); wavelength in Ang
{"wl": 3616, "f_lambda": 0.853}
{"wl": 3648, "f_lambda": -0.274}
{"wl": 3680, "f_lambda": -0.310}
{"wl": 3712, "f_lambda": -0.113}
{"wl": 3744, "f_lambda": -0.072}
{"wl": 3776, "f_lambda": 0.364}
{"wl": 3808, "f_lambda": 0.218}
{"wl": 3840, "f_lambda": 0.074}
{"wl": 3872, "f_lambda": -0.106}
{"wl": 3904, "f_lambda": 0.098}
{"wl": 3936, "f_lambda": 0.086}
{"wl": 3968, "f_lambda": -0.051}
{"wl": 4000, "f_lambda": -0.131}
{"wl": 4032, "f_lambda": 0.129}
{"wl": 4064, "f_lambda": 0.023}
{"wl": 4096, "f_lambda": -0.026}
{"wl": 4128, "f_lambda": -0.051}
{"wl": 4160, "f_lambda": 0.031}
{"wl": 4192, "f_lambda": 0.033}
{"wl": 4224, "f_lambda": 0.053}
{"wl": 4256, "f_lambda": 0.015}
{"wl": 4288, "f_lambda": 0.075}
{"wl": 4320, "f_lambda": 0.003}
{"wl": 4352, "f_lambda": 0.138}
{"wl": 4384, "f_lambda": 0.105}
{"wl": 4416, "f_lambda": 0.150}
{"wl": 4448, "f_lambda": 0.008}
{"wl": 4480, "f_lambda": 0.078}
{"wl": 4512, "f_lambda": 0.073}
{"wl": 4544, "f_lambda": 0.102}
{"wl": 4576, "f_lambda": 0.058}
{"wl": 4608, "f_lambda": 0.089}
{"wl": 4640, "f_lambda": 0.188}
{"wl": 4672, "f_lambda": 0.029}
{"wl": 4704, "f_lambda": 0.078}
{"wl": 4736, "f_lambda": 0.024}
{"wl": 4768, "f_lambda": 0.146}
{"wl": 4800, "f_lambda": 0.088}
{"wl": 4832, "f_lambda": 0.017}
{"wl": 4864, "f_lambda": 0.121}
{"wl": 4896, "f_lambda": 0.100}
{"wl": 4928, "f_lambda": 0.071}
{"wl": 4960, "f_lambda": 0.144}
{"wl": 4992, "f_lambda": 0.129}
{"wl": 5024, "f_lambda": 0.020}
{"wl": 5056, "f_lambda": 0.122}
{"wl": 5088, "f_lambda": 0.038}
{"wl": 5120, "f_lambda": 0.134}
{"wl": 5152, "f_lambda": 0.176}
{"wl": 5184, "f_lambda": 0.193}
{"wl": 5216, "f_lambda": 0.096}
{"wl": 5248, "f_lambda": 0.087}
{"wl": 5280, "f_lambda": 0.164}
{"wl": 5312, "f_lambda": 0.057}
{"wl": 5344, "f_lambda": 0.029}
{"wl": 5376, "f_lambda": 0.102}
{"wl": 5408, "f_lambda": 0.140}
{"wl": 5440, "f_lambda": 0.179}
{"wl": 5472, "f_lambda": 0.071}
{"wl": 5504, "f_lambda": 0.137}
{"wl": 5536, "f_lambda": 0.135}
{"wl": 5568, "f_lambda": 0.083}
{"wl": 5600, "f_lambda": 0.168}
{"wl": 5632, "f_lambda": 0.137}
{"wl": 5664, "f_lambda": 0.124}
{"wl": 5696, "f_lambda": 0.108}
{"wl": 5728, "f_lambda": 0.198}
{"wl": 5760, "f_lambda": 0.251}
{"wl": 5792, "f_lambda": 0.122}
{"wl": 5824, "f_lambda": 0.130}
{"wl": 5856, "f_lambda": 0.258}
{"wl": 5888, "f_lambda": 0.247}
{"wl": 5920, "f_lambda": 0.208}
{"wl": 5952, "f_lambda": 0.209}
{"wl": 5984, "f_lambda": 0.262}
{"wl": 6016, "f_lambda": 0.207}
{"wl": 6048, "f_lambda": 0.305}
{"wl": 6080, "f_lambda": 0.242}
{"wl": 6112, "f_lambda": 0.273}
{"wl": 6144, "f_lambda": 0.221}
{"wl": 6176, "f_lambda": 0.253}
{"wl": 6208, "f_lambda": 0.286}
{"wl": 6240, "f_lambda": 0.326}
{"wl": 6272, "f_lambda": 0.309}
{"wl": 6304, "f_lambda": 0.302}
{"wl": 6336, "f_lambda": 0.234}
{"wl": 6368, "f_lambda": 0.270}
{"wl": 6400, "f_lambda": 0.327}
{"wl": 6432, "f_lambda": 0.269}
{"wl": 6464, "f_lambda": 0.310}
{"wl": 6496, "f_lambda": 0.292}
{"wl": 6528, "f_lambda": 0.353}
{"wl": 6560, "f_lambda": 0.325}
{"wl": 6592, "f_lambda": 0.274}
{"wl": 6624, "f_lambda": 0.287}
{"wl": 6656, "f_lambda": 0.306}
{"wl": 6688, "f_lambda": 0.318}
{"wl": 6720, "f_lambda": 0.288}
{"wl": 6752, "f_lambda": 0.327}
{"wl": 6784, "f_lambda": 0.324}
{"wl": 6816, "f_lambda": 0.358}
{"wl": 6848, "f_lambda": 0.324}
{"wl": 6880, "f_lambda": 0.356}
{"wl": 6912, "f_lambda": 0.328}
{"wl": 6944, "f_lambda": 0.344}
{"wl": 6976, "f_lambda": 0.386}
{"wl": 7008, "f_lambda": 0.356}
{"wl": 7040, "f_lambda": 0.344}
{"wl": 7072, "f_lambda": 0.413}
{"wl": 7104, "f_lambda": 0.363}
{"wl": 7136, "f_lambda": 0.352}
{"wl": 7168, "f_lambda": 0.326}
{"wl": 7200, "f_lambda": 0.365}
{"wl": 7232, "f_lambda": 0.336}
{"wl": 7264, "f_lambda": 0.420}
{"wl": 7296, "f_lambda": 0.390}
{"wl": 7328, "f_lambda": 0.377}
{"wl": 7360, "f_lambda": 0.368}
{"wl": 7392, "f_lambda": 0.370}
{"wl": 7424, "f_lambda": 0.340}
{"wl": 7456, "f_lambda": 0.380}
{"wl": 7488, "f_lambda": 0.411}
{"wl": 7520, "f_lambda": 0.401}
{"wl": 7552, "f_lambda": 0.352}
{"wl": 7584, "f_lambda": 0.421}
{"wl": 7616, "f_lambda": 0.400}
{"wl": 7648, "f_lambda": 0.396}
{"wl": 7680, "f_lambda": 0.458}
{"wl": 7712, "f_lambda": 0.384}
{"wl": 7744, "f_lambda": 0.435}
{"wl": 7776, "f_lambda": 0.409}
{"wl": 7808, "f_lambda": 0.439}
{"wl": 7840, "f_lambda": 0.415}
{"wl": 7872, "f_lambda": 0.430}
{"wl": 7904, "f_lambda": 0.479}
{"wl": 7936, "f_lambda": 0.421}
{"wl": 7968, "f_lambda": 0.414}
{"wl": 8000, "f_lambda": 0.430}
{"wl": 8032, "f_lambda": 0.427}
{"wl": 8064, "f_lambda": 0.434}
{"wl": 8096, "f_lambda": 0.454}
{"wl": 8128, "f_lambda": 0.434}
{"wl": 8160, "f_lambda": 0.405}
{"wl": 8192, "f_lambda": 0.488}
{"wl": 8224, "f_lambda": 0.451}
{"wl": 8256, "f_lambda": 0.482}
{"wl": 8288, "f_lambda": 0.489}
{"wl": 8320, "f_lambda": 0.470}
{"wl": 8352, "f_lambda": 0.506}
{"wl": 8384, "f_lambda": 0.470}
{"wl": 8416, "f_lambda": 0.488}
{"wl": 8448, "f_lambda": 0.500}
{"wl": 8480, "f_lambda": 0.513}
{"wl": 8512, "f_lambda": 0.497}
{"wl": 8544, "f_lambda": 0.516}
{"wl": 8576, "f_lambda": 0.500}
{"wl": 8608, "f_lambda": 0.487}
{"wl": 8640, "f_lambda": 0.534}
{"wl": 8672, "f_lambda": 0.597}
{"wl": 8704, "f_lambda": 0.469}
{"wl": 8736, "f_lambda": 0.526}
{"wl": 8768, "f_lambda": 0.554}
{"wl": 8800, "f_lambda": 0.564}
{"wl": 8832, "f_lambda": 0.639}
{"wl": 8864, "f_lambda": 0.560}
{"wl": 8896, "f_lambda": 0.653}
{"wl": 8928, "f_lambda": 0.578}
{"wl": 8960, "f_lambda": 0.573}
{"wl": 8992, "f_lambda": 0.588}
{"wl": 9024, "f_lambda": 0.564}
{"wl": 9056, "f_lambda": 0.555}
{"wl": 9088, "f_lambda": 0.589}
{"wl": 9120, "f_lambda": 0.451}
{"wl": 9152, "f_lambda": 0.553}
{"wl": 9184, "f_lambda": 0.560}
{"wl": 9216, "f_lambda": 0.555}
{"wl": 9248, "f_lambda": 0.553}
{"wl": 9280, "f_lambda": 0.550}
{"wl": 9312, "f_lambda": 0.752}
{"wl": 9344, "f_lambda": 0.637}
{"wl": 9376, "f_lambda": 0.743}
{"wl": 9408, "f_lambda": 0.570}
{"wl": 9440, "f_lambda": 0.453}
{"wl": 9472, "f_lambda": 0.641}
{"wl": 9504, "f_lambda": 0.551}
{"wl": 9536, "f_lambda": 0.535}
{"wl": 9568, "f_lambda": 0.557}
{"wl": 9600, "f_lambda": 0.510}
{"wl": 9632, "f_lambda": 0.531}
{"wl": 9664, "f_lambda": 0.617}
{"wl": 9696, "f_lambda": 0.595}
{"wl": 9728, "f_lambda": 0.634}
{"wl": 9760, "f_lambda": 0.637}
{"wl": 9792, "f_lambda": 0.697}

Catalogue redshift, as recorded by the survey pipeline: 0.55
